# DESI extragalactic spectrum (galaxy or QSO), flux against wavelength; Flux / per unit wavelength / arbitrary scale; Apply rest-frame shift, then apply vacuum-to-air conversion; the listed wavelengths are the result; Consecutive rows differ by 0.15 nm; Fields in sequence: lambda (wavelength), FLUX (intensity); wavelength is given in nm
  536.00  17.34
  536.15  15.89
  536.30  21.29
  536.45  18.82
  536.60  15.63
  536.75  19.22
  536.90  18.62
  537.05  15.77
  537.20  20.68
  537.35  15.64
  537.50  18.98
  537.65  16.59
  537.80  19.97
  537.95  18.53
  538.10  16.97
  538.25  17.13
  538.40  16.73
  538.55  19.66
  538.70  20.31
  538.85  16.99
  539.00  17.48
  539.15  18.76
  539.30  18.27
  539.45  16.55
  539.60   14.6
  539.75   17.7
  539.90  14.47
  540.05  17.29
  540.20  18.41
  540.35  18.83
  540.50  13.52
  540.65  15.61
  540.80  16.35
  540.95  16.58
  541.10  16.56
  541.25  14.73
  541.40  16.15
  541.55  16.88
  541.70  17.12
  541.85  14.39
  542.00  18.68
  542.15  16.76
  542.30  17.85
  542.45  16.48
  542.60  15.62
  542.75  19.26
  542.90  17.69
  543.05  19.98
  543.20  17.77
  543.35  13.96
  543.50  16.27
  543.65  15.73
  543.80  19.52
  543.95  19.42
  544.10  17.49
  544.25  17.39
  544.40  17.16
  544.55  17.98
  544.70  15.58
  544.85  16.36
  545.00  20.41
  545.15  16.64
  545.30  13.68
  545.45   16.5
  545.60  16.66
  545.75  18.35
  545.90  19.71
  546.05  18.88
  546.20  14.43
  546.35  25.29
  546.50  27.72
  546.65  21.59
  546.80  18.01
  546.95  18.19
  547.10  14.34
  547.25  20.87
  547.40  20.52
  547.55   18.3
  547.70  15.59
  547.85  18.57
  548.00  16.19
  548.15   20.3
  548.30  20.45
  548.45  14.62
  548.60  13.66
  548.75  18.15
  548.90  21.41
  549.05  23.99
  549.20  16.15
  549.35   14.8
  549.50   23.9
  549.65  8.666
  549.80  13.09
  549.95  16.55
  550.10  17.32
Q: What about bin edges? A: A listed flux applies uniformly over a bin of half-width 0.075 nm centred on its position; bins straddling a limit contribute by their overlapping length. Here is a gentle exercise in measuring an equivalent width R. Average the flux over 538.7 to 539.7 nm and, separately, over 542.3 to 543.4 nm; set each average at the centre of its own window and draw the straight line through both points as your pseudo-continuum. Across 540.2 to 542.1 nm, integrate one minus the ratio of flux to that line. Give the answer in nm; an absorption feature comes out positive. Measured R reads 0.11 nm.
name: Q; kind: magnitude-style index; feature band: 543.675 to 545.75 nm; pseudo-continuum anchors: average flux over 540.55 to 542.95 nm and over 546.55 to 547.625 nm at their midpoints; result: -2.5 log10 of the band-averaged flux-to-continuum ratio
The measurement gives 0.04 mag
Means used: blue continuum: 16.6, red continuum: 19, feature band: 17.3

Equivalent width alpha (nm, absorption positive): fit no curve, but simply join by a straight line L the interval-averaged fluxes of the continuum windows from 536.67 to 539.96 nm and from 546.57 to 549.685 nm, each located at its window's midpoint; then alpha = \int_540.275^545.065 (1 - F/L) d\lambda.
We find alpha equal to 0.25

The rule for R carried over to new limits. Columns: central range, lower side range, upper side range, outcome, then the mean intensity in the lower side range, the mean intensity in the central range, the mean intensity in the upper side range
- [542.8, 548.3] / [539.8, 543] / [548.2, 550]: -0.40 nm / 16.7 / 18.2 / 17.2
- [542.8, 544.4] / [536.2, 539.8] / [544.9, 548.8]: 0.06 nm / 17.9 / 17.5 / 18.4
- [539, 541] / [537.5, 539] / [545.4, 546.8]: 0.19 nm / 18.1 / 16.7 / 19.9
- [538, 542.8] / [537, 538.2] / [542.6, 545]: 0.21 nm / 17.9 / 17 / 17.5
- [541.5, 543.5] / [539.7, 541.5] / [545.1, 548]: 0.00 nm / 16.3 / 17.1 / 18.6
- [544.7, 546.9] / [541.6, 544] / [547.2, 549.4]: -0.12 nm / 17.3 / 18.8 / 18.2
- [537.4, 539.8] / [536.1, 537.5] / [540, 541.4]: -0.07 nm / 18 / 17.8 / 16.4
